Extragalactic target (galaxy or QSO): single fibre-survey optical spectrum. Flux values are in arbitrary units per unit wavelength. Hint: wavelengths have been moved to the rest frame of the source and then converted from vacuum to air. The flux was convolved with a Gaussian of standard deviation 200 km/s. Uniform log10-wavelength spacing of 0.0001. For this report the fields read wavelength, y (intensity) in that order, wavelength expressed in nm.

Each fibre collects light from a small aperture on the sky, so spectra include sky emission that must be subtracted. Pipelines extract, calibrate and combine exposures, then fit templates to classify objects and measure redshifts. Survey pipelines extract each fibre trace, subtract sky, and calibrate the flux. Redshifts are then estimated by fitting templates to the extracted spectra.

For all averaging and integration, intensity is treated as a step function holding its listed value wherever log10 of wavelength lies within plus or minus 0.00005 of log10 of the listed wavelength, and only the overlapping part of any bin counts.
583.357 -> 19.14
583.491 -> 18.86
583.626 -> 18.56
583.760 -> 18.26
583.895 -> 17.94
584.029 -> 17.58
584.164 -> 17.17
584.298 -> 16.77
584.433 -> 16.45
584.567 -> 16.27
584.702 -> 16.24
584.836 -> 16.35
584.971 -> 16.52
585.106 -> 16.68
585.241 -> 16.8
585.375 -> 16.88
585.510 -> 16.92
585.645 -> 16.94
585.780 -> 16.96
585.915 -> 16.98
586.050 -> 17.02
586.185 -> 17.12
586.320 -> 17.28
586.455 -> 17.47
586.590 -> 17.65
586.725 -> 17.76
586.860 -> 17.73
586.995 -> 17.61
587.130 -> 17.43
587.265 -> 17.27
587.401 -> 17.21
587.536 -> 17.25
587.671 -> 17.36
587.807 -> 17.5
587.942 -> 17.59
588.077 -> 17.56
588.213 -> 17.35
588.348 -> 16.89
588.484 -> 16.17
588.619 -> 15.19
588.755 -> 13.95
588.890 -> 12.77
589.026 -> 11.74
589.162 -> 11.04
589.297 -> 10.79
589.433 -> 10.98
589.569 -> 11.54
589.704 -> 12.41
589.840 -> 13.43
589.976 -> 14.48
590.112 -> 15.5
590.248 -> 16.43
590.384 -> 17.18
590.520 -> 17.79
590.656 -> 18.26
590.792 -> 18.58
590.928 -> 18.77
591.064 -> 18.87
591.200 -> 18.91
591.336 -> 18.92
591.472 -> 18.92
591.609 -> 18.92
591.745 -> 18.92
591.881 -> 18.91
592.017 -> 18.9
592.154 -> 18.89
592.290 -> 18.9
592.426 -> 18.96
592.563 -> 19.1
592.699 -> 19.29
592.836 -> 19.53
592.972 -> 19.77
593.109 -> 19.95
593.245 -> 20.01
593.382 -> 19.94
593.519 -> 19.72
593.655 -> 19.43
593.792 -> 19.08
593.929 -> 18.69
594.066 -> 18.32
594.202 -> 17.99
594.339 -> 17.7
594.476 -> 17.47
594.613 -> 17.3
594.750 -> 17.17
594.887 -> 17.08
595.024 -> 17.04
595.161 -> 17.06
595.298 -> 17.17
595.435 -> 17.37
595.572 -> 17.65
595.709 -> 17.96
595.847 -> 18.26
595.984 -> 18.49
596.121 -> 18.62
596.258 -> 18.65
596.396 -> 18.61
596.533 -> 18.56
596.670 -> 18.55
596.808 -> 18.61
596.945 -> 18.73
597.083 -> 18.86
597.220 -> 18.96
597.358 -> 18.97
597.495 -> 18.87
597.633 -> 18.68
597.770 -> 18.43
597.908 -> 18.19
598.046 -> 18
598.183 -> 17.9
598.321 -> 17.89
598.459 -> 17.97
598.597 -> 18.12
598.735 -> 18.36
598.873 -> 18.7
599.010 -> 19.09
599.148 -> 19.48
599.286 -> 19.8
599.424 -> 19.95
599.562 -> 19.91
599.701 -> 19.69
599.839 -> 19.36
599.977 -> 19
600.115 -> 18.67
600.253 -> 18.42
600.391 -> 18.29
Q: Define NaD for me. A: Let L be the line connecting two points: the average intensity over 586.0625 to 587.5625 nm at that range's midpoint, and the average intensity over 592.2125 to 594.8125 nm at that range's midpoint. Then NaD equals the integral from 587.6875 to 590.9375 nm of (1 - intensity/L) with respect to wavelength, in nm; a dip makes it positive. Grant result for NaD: 0.51 nm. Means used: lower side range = 17.4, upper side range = 18.9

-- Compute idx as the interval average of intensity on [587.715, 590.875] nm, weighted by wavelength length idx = 15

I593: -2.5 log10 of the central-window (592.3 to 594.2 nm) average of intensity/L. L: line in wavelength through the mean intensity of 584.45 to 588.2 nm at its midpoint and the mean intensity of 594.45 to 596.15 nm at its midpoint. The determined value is -0.11 mag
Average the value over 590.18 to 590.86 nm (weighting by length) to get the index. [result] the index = 17.6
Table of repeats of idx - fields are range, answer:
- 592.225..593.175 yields 19.4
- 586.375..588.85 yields 17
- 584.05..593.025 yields 16.8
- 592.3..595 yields 18.7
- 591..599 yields 18.5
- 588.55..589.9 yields 12.4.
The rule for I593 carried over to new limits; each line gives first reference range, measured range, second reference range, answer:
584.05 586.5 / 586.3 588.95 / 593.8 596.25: 0.01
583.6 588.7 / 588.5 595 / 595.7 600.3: 0.05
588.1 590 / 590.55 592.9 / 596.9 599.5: -0.25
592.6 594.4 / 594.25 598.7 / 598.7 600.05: 0.07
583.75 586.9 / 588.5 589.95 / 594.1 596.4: 0.35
